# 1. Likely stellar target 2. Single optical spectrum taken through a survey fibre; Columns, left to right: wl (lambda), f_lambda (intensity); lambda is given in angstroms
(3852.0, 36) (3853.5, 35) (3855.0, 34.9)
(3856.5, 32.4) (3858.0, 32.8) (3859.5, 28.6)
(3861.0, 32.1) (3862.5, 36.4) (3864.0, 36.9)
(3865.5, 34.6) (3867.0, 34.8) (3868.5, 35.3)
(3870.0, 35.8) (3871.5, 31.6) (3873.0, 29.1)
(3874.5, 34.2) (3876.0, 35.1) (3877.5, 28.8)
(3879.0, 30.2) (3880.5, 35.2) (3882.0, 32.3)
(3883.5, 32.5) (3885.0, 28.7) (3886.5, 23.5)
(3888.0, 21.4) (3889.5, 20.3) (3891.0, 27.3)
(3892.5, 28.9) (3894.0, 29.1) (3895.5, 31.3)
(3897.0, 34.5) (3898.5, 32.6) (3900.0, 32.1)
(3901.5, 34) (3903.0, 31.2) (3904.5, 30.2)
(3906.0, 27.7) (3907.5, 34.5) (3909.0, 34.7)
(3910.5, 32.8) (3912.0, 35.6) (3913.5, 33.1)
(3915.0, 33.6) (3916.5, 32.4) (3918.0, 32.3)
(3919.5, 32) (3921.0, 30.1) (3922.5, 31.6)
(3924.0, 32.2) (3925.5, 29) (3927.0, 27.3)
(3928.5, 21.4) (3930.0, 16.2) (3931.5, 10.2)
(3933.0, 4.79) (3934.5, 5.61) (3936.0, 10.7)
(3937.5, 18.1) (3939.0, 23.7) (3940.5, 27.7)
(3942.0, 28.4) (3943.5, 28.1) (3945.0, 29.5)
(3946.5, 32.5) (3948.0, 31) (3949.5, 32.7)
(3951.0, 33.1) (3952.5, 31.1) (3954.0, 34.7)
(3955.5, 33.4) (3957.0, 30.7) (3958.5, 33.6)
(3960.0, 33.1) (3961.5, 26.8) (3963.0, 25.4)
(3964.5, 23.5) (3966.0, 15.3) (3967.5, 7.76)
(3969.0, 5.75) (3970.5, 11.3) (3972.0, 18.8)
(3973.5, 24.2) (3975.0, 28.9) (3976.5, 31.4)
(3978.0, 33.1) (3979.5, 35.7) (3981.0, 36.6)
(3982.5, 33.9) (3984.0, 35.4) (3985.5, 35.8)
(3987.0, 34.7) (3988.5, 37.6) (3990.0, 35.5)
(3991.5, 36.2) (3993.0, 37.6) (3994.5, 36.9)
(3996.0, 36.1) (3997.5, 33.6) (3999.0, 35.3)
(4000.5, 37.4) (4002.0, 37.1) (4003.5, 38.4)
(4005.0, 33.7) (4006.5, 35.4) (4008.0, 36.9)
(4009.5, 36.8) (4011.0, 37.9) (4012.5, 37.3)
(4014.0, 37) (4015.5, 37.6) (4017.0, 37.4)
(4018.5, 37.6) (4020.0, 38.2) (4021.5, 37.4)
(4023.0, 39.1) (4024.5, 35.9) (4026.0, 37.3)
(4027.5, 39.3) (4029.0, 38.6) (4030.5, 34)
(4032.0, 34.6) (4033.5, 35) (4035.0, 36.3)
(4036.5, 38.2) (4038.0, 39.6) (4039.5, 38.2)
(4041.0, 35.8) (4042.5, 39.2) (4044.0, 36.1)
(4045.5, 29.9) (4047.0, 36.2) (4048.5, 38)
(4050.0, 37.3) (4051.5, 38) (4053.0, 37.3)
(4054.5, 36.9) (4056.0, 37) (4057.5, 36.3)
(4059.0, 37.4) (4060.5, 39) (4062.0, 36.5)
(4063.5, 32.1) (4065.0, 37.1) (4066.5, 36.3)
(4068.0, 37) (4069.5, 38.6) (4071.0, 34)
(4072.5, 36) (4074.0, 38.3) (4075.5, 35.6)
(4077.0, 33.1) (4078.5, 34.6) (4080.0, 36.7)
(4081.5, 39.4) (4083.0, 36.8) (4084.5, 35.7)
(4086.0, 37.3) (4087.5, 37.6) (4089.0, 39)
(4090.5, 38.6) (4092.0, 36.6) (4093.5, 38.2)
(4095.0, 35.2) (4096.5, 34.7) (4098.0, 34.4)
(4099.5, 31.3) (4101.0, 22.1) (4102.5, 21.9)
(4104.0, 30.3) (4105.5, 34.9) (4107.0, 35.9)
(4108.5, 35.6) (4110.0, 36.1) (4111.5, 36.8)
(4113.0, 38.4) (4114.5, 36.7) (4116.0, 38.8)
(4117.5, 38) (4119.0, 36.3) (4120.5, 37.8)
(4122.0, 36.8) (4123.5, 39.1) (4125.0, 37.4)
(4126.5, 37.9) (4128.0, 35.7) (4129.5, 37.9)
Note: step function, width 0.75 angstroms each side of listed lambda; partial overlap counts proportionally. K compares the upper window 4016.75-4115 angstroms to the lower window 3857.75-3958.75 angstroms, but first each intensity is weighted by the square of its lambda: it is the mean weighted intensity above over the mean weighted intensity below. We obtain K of 1.33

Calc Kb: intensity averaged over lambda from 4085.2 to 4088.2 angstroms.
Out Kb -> 37.4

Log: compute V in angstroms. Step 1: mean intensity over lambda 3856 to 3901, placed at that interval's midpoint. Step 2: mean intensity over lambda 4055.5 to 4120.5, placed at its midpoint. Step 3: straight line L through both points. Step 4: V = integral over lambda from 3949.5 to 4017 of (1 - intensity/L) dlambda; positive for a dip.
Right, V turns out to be 3.8 angstroms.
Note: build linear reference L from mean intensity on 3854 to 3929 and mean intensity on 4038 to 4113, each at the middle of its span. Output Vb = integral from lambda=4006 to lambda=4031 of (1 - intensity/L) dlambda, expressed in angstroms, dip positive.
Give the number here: -2.1 angstroms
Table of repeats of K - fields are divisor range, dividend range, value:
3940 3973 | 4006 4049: 1.47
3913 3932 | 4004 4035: 1.38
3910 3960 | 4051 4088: 1.43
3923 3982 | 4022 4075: 1.56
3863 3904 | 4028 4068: 1.28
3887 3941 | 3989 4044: 1.44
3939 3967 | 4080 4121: 1.31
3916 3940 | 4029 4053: 1.74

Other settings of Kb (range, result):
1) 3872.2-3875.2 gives 31.6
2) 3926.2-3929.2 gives 24.5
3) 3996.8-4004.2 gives 36.4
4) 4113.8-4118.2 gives 37.8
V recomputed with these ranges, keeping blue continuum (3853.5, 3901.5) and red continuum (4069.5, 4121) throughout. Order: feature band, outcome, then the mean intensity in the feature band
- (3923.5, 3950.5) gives 8.2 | 22.7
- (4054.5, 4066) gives -0.6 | 36.5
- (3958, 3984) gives 6.2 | 25.2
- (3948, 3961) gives 0.1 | 32.6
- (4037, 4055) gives -1.2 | 36.9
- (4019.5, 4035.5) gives -1.3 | 36.9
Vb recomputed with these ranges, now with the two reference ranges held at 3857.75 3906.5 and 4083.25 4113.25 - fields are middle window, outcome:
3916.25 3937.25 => 6.34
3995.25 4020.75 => -2.75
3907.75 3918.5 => -0.65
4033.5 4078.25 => -3.57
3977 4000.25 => -1.96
